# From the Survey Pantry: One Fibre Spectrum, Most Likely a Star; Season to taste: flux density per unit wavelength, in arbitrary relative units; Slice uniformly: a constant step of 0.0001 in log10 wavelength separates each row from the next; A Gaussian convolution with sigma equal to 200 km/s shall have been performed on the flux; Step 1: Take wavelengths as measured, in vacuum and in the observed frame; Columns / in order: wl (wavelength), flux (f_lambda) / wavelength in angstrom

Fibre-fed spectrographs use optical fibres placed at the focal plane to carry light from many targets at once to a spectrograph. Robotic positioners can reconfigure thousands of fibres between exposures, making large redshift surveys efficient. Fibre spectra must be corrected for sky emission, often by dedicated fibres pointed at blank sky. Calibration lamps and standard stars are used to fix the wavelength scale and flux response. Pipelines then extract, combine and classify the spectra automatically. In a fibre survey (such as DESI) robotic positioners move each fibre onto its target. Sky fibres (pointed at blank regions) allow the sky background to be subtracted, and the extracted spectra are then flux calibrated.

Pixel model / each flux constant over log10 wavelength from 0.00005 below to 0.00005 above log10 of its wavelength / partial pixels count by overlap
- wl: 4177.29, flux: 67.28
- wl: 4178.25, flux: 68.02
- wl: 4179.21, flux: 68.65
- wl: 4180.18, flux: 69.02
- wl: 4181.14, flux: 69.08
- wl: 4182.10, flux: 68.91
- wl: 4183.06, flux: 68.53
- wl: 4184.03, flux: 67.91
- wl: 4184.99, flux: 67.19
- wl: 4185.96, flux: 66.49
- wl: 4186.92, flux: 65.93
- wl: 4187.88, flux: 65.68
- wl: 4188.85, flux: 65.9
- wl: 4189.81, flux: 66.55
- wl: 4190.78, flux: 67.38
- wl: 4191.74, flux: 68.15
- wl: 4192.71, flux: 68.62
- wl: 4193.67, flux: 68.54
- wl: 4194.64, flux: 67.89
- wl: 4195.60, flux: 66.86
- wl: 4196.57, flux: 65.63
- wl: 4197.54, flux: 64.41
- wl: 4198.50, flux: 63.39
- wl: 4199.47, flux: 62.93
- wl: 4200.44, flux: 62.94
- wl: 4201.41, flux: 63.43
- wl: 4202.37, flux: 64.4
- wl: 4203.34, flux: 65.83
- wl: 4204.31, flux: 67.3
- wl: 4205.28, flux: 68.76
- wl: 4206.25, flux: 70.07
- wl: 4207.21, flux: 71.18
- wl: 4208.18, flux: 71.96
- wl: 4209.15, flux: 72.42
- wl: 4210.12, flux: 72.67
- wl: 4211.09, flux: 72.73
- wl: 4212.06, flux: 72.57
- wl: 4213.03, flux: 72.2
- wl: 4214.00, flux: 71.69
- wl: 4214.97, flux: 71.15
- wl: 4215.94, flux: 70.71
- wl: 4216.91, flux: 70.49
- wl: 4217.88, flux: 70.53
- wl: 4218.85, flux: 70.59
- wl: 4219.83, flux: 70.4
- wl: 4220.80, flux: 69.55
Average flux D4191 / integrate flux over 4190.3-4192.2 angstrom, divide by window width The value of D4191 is 67.9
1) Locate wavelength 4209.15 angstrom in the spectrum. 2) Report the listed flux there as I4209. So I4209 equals 72.42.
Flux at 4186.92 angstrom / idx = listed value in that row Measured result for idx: 65.93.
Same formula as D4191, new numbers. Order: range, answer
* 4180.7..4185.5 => 68.3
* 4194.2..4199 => 65.6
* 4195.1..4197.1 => 66.2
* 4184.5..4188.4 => 66.3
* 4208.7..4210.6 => 72.5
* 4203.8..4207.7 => 69.3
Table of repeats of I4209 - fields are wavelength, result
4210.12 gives 72.67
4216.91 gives 70.49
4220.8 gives 69.55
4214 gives 71.69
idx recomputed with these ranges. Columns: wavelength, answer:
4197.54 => 64.41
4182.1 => 68.91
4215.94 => 70.71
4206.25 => 70.07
